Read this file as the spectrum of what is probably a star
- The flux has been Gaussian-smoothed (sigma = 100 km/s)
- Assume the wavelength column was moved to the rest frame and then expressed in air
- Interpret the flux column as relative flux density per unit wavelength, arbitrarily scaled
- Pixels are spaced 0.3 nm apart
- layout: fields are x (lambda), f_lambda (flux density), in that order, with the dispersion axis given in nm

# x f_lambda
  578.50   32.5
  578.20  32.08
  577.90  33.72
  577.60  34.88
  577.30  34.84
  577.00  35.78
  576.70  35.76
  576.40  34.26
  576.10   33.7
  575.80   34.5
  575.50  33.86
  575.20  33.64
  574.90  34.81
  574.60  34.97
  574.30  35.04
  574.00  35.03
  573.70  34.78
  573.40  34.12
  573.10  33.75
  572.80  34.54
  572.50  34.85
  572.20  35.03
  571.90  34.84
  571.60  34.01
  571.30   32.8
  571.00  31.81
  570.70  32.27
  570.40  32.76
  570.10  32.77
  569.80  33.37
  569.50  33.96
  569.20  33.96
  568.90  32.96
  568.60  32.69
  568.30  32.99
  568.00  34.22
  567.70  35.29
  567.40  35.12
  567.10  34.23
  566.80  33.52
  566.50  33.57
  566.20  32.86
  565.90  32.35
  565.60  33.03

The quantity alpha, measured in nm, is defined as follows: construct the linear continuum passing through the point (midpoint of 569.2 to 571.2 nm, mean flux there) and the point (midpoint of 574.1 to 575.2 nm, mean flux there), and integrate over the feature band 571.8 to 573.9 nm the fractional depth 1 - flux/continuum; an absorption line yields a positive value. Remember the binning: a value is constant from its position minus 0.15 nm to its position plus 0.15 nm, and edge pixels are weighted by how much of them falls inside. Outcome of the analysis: -0.03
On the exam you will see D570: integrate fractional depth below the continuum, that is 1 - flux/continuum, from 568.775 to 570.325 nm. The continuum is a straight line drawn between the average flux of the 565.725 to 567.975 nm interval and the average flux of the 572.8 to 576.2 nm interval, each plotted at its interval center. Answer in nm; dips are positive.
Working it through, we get 0.03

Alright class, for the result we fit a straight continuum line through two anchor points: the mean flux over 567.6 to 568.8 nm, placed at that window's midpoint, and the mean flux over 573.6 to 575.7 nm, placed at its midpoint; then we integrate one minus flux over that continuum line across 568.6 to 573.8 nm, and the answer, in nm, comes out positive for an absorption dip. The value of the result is 0.07 nm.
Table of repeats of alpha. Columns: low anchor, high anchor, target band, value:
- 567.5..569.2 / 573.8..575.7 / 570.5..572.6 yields 0.03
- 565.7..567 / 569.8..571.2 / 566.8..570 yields -0.10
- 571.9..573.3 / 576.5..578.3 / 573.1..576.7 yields 0.01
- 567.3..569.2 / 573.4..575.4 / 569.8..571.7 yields 0.08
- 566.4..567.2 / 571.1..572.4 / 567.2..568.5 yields -0.02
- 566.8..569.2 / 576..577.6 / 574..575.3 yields 0.00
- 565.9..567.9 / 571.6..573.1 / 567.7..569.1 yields 0.03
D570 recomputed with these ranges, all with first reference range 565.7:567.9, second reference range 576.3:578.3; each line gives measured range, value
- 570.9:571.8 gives 0.029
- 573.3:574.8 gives -0.021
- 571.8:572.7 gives -0.018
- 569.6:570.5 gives 0.027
